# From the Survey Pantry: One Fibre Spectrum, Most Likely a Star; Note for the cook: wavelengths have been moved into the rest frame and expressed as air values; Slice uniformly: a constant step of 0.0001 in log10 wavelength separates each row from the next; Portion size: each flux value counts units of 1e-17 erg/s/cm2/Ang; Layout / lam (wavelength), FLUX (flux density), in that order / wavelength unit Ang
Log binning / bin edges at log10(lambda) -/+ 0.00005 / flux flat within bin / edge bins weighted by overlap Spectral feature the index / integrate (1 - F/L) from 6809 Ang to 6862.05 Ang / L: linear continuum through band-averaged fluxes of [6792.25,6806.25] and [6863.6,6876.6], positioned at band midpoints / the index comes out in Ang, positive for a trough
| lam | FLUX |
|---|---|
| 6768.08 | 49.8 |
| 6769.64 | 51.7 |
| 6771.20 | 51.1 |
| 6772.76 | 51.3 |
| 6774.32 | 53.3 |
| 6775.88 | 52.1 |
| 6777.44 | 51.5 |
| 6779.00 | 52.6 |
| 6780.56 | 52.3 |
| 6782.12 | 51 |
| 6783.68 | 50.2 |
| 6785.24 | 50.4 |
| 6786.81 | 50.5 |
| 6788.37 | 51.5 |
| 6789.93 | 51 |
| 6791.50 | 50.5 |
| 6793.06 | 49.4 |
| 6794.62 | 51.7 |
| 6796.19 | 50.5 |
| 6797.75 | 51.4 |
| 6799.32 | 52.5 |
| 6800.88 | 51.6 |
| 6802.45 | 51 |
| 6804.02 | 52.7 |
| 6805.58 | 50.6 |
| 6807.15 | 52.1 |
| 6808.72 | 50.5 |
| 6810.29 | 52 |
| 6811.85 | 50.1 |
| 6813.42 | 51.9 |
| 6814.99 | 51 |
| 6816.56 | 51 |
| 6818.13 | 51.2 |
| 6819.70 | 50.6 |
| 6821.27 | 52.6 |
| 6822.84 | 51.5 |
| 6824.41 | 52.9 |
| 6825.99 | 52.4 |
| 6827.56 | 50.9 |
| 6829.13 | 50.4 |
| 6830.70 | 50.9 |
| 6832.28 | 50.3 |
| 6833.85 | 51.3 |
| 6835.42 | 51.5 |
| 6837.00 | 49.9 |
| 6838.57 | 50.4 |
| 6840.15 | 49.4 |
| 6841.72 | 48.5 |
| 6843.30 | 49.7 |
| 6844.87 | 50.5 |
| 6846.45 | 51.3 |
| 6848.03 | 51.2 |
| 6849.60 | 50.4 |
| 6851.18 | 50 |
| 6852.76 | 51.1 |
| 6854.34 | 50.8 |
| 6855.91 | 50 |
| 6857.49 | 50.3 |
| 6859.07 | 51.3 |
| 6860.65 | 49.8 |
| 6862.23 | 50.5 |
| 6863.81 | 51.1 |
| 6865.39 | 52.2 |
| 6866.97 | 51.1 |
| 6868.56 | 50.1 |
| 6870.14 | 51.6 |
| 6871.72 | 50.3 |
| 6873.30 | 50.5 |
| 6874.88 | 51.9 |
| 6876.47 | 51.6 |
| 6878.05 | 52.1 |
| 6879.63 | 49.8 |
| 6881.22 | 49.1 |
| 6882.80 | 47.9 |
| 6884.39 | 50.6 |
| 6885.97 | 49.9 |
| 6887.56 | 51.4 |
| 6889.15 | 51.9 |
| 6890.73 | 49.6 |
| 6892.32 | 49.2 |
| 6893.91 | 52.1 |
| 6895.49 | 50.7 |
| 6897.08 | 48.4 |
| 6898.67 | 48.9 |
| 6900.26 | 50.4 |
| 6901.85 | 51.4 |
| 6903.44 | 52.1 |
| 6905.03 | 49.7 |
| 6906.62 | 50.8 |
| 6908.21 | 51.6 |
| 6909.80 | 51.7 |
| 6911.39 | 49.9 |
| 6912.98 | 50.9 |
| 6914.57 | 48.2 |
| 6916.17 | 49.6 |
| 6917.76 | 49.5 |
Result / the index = 0.4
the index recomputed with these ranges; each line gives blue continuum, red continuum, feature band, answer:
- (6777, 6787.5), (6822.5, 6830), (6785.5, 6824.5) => 0.1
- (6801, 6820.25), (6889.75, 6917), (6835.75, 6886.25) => 0.3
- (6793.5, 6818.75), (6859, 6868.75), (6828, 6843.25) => 0.2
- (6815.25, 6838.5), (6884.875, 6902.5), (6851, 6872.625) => 0.0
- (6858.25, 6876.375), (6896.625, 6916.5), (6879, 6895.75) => 0.1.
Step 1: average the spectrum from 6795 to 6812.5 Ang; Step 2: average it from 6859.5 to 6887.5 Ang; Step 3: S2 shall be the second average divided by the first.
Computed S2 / 0.99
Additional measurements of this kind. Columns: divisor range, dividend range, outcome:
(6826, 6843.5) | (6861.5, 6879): 1.02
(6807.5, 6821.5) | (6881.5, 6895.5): 0.98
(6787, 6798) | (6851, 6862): 0.99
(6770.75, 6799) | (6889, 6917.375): 0.98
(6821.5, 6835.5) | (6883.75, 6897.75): 0.98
